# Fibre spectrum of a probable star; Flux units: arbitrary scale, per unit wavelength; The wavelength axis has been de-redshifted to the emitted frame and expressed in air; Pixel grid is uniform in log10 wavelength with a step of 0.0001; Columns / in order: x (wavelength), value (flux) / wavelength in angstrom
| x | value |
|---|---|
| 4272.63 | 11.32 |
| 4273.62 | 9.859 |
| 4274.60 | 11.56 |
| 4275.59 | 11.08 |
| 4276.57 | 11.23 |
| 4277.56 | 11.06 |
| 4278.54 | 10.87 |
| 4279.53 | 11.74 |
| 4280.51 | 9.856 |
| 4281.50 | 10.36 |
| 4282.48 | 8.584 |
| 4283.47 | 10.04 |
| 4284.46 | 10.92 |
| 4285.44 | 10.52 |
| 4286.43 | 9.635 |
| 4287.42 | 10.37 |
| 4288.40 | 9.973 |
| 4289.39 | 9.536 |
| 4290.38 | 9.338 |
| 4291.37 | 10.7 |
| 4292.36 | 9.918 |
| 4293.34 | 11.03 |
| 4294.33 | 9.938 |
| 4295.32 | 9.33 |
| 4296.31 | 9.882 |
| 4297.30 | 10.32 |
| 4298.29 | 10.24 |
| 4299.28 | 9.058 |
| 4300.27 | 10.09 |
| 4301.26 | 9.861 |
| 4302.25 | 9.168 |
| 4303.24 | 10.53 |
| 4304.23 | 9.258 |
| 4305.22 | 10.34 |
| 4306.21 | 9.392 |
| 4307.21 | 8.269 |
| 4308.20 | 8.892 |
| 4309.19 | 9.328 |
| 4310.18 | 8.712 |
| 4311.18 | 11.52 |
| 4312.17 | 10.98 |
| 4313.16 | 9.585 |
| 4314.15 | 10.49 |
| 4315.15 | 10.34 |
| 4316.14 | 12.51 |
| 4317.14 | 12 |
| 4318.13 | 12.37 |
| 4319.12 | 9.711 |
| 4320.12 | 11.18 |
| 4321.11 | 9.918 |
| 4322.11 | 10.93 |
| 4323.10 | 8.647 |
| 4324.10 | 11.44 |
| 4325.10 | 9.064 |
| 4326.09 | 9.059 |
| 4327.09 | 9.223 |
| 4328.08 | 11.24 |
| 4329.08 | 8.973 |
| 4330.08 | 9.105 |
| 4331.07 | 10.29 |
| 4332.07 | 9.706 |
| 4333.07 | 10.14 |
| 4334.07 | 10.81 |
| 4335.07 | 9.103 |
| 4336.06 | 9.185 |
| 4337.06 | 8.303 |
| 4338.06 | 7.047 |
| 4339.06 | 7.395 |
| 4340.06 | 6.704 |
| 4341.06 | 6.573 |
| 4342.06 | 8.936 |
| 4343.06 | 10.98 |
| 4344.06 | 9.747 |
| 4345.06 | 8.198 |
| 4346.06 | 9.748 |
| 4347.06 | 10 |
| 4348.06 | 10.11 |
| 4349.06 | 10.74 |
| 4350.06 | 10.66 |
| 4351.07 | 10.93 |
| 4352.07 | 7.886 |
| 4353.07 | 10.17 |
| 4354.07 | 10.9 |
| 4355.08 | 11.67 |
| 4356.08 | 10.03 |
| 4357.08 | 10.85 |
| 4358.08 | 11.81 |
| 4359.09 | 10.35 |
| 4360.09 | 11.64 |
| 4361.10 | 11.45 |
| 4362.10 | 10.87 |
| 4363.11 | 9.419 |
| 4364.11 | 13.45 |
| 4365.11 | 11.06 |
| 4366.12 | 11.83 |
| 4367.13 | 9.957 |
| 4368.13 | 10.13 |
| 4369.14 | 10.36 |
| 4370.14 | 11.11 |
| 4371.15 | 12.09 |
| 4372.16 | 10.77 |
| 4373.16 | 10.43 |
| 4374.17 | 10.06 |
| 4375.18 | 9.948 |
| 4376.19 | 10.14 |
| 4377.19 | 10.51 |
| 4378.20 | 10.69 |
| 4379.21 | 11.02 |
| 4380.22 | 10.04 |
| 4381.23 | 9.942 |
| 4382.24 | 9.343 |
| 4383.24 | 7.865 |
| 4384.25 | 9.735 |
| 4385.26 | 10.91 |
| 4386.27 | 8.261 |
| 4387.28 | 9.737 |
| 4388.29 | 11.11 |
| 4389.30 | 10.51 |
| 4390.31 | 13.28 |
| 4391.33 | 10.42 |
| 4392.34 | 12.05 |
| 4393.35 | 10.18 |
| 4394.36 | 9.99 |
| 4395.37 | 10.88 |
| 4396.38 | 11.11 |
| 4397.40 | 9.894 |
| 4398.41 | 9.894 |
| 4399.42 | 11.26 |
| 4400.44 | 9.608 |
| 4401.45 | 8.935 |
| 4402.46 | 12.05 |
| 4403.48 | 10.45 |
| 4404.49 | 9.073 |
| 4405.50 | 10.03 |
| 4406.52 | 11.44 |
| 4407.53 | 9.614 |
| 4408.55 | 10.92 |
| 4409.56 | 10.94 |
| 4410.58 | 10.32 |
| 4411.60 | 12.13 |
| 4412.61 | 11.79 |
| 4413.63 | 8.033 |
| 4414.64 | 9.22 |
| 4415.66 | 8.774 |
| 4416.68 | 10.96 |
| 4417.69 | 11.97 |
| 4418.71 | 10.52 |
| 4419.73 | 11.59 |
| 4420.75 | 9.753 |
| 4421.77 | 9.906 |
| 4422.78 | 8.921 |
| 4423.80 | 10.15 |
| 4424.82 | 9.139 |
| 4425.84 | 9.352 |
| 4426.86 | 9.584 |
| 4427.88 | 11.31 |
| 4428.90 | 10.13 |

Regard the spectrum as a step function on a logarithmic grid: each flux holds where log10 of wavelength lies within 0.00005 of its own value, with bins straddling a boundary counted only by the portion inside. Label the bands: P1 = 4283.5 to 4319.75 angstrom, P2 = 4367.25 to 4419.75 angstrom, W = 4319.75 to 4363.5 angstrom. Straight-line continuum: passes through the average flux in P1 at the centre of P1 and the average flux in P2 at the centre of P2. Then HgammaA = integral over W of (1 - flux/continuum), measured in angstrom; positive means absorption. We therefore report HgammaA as 1.92 angstrom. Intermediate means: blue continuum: 10.1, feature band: 9.8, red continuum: 10.4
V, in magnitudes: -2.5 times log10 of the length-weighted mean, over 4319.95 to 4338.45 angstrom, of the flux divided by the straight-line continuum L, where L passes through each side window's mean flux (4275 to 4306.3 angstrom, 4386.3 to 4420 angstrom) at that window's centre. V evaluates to 0.07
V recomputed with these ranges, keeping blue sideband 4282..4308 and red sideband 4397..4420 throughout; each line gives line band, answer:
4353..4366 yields -0.10 mag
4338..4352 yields 0.11 mag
